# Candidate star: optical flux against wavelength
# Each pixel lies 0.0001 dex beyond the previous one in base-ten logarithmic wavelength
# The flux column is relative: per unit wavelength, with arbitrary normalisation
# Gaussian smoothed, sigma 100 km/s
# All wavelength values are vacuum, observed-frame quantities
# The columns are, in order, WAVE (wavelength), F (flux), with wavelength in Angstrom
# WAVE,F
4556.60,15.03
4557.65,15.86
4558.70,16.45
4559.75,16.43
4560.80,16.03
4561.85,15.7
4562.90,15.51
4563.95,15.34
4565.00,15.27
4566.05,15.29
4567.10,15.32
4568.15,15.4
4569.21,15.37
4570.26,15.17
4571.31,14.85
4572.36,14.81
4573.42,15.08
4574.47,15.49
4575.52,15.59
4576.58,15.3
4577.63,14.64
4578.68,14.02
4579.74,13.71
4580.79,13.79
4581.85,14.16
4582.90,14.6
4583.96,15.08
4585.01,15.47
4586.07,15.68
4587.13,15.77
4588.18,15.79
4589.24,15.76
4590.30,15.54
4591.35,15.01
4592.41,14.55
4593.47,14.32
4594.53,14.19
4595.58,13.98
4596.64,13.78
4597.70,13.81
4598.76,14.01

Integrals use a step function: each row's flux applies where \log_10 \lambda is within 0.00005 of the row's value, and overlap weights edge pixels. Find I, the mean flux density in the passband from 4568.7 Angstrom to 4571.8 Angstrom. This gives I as 15.2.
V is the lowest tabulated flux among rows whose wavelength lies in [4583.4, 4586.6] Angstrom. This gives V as 15.08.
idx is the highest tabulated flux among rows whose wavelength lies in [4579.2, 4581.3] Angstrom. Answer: 13.79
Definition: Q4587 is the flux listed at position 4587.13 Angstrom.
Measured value 15.77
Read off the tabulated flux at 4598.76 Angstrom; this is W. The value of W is 14.01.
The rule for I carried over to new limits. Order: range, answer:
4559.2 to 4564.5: 15.8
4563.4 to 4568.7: 15.3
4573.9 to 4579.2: 15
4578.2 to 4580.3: 13.9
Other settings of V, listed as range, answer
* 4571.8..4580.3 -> 13.71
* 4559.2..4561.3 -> 16.03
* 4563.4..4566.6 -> 15.27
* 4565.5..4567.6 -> 15.29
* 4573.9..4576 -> 15.49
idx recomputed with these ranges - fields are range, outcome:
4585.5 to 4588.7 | 15.79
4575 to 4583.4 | 15.59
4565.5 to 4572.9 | 15.4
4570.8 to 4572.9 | 14.85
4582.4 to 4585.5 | 15.47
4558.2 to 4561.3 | 16.45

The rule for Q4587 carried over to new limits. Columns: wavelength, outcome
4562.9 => 15.51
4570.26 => 15.17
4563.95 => 15.34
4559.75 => 16.43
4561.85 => 15.7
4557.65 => 15.86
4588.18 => 15.79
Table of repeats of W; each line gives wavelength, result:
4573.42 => 15.08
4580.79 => 13.79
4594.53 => 14.19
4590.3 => 15.54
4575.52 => 15.59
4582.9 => 14.6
